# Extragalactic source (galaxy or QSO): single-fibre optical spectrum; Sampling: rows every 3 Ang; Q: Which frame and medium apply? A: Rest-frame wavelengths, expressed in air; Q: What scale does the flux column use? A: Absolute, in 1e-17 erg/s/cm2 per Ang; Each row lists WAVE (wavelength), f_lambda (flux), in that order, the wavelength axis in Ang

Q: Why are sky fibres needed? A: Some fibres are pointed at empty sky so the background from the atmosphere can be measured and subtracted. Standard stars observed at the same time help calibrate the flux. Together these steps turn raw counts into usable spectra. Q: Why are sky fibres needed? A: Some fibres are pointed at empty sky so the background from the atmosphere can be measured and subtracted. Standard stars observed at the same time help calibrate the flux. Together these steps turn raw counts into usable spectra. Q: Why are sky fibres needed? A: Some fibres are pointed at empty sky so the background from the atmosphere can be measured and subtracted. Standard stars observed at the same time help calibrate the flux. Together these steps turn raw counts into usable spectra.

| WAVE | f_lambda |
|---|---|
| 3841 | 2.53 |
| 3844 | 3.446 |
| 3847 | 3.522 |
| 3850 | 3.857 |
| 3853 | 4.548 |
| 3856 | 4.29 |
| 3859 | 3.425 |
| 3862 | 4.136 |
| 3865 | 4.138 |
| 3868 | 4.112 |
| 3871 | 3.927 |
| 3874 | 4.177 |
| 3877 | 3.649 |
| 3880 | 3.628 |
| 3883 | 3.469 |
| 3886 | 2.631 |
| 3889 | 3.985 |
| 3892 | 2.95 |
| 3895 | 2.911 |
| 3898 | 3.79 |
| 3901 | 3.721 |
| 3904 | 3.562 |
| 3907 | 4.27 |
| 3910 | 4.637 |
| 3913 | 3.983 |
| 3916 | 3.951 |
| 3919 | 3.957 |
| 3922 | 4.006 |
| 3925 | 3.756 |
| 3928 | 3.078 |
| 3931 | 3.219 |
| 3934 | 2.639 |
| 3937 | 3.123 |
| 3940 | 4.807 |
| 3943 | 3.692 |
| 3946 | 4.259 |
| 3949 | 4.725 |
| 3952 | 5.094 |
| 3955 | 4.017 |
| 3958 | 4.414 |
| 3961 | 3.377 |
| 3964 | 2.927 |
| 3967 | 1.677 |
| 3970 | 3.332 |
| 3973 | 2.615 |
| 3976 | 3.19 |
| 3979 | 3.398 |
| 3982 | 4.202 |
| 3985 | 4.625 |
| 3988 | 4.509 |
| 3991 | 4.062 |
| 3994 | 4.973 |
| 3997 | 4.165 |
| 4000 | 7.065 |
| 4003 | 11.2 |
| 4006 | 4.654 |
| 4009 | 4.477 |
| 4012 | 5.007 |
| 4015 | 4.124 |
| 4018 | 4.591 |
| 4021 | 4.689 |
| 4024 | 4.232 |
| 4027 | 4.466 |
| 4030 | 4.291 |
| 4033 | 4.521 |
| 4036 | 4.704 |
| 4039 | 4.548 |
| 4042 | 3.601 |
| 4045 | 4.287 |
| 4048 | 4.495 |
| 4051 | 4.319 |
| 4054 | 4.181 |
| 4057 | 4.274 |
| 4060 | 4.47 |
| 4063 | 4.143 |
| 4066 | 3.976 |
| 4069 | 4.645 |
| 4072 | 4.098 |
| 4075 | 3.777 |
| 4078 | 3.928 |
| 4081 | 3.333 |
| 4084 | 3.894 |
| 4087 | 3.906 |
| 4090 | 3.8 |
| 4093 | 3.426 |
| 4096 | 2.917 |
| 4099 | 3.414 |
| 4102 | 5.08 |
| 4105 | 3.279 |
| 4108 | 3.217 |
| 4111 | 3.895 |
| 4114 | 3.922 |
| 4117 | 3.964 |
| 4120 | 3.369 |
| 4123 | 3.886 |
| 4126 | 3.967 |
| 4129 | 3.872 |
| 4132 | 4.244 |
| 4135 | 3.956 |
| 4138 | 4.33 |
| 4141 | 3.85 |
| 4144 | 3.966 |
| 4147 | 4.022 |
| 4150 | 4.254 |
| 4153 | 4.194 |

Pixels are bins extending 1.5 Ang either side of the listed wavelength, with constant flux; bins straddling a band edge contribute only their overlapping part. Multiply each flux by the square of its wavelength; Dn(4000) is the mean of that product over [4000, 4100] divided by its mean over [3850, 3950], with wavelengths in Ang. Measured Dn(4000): 1.3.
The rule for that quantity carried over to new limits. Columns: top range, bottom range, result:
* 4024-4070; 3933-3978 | 1.26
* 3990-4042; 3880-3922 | 1.44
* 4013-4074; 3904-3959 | 1.16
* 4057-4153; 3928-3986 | 1.16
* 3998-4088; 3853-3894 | 1.33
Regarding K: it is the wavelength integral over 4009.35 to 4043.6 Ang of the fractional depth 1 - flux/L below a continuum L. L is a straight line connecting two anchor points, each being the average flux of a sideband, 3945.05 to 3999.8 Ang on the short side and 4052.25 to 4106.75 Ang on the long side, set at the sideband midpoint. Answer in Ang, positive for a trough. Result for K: -4.4 Ang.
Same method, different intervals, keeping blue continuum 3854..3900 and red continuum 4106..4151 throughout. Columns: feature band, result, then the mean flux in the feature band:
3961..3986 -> 3.6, 3.23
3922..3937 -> 1.9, 3.25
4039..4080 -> -3.5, 4.17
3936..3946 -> -0.6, 3.97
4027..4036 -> -1.5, 4.47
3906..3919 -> -1.6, 4.18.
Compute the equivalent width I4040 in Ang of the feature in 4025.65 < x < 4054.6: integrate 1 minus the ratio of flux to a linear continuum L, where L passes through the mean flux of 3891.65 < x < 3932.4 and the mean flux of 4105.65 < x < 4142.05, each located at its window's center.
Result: -4.1 Ang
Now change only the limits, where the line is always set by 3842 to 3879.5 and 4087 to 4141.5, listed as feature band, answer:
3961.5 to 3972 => 3.1 Ang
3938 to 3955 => -2.5 Ang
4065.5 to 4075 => -0.9 Ang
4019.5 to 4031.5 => -1.8 Ang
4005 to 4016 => -2.1 Ang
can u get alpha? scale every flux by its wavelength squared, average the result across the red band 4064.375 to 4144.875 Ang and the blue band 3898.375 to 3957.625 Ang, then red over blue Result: 1.1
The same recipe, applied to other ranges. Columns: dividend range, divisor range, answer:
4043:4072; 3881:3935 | 1.29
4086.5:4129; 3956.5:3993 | 1.12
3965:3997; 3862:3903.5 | 1.06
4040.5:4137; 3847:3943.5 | 1.15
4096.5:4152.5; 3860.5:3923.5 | 1.16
